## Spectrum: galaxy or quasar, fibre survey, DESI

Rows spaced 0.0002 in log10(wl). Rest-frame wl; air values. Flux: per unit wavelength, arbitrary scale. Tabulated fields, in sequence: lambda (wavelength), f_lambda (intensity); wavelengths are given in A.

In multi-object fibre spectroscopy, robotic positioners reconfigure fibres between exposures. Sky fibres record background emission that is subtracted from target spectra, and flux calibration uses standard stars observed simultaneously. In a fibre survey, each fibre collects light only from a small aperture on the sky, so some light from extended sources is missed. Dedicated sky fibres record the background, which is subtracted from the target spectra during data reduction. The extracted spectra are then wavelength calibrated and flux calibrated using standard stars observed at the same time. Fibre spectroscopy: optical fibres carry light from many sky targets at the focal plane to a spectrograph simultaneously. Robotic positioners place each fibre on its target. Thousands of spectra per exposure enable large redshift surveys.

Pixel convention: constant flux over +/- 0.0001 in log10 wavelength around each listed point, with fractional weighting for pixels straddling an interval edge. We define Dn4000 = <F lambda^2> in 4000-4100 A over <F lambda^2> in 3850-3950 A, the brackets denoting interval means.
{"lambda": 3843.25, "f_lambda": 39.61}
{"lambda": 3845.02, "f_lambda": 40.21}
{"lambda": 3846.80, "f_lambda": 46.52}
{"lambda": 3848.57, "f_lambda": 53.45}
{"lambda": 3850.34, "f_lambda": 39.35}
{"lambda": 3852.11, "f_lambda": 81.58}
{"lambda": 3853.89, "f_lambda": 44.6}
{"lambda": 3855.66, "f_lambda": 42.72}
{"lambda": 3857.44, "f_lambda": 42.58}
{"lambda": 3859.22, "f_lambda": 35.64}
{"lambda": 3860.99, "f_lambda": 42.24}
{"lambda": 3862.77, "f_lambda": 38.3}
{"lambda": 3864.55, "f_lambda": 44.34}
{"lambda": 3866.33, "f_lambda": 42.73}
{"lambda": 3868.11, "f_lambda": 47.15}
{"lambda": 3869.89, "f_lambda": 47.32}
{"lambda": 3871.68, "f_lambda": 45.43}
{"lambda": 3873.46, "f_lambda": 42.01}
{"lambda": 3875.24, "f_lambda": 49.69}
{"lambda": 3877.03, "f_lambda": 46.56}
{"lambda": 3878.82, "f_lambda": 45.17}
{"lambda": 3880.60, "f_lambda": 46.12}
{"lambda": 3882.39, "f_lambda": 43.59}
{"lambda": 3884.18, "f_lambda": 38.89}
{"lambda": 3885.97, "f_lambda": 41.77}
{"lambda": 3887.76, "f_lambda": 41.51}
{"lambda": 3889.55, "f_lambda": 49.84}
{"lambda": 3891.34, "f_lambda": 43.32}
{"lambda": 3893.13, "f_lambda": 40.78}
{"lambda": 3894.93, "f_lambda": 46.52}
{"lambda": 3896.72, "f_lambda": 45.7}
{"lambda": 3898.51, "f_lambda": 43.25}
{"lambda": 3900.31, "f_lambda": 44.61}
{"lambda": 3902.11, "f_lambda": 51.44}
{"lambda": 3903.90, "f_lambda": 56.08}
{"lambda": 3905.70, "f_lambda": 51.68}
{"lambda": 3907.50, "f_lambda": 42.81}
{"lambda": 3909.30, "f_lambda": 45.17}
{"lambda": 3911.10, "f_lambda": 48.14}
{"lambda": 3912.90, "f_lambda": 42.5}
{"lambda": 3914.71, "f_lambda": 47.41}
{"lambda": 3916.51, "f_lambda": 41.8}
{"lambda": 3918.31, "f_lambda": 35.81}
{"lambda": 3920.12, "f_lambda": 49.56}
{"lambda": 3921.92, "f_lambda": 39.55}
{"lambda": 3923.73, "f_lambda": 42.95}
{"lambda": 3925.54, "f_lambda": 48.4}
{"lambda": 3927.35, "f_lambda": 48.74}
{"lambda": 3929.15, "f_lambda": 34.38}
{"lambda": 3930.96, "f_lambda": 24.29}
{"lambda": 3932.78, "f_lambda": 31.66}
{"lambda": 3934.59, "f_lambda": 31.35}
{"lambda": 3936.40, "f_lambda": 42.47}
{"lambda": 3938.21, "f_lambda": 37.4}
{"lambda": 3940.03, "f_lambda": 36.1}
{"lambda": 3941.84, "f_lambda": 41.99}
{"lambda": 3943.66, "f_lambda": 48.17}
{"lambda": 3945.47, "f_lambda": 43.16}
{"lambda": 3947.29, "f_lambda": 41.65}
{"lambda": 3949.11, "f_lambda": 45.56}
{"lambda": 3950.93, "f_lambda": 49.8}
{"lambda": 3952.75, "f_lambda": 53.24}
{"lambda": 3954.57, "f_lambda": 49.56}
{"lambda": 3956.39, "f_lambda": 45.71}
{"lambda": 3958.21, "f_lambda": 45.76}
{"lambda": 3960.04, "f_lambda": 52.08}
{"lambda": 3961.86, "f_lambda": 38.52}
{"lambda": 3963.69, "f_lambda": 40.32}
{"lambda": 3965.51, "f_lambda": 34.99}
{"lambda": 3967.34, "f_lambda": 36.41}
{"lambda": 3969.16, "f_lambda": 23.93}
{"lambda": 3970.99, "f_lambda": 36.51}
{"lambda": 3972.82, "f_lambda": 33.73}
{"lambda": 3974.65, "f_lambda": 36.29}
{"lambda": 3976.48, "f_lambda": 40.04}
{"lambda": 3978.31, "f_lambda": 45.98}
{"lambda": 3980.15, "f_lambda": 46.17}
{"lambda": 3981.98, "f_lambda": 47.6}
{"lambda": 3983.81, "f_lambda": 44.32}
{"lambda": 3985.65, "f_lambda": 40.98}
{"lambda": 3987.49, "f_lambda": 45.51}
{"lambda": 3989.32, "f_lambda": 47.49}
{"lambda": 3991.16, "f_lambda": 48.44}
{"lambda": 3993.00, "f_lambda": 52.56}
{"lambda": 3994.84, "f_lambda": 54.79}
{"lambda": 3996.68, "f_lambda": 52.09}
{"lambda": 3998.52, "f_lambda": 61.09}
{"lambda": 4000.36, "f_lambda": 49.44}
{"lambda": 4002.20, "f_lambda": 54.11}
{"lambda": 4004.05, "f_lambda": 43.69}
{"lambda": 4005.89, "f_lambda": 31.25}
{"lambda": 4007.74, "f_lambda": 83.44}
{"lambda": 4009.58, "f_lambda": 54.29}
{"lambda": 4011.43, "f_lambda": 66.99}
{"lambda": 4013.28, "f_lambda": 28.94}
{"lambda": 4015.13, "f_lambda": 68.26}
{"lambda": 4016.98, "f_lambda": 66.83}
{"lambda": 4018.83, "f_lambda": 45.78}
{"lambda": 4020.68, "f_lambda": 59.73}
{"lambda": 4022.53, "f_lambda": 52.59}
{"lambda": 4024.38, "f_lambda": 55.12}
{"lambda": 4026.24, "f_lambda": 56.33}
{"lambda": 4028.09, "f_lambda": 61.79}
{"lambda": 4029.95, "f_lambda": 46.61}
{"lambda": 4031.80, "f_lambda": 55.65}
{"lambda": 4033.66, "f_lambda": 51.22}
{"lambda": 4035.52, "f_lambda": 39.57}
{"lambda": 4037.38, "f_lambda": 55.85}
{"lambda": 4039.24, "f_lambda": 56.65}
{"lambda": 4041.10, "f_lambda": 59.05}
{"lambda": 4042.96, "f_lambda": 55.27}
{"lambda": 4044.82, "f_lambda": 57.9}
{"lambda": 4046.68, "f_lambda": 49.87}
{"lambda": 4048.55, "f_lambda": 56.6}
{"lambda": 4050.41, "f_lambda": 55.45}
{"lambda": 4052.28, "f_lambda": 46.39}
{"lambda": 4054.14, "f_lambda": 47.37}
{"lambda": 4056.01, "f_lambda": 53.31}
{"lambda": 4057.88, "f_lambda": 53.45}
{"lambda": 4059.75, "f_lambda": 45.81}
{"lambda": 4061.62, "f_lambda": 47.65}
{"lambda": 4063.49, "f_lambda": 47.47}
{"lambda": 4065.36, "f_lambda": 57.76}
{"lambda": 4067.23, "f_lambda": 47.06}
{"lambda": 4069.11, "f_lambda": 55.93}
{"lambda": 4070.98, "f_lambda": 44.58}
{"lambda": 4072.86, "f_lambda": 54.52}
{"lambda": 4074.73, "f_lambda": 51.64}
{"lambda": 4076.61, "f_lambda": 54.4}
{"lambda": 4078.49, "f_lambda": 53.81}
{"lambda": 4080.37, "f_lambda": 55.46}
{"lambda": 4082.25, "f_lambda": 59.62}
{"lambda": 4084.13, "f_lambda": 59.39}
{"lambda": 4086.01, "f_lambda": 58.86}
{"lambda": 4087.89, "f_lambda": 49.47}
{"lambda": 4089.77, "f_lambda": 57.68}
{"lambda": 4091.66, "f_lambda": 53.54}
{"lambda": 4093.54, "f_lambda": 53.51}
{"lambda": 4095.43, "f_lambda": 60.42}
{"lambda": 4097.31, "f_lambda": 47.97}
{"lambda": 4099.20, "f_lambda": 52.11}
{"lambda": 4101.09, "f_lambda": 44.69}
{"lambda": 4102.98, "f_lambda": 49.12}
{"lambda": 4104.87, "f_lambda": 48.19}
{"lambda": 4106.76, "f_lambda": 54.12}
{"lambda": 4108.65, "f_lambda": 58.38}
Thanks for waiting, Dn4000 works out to 1.32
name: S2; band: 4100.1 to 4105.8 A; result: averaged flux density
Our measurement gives 47.3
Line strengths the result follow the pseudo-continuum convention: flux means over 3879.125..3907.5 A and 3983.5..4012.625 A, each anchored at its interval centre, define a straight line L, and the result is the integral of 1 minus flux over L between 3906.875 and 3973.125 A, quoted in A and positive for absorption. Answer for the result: 9.41 A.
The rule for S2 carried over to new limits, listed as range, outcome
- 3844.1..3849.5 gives 46.6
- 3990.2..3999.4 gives 53.7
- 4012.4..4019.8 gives 52.6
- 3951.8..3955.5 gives 51.4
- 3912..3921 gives 43.4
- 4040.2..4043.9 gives 57.2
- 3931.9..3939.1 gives 35.8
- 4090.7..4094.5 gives 53.5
